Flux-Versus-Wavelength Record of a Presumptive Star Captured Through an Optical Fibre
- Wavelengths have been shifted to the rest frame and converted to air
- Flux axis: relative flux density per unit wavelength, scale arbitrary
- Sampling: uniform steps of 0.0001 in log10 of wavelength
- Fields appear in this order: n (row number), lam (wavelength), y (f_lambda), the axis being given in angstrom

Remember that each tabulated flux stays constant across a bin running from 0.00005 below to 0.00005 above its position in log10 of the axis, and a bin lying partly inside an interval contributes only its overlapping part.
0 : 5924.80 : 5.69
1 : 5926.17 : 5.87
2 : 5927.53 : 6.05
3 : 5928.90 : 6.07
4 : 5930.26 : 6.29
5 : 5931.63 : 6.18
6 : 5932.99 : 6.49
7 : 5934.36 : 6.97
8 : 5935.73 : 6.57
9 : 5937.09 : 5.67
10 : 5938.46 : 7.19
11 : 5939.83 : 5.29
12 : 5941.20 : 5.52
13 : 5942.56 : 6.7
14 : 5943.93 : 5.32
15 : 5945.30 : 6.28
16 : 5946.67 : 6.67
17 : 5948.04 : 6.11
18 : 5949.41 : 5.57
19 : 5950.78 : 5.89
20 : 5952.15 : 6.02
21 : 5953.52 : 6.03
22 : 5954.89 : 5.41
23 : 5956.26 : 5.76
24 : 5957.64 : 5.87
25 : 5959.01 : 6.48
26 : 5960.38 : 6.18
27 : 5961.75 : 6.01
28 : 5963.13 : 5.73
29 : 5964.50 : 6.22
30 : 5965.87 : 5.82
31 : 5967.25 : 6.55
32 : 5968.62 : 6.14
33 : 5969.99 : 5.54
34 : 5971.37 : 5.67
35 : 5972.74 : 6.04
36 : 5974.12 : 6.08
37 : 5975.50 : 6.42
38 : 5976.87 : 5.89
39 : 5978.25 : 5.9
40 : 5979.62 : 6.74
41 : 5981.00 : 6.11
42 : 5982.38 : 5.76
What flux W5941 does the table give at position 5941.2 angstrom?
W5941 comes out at 5.52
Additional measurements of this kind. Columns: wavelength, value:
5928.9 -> 6.07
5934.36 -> 6.97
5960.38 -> 6.18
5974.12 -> 6.08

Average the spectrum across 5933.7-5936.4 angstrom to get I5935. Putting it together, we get 6.76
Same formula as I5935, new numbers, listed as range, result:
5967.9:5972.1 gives 5.8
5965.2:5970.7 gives 6.01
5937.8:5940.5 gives 6.23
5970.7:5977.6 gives 6.02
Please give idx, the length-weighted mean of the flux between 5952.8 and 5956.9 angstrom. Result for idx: 5.74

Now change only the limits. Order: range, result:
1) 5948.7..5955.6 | 5.79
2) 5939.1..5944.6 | 5.72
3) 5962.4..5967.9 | 6.07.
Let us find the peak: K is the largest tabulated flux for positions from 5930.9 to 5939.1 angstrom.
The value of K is 7.19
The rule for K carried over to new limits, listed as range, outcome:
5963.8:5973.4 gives 6.55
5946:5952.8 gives 6.67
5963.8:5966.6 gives 6.22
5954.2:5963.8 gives 6.48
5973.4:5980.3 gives 6.74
